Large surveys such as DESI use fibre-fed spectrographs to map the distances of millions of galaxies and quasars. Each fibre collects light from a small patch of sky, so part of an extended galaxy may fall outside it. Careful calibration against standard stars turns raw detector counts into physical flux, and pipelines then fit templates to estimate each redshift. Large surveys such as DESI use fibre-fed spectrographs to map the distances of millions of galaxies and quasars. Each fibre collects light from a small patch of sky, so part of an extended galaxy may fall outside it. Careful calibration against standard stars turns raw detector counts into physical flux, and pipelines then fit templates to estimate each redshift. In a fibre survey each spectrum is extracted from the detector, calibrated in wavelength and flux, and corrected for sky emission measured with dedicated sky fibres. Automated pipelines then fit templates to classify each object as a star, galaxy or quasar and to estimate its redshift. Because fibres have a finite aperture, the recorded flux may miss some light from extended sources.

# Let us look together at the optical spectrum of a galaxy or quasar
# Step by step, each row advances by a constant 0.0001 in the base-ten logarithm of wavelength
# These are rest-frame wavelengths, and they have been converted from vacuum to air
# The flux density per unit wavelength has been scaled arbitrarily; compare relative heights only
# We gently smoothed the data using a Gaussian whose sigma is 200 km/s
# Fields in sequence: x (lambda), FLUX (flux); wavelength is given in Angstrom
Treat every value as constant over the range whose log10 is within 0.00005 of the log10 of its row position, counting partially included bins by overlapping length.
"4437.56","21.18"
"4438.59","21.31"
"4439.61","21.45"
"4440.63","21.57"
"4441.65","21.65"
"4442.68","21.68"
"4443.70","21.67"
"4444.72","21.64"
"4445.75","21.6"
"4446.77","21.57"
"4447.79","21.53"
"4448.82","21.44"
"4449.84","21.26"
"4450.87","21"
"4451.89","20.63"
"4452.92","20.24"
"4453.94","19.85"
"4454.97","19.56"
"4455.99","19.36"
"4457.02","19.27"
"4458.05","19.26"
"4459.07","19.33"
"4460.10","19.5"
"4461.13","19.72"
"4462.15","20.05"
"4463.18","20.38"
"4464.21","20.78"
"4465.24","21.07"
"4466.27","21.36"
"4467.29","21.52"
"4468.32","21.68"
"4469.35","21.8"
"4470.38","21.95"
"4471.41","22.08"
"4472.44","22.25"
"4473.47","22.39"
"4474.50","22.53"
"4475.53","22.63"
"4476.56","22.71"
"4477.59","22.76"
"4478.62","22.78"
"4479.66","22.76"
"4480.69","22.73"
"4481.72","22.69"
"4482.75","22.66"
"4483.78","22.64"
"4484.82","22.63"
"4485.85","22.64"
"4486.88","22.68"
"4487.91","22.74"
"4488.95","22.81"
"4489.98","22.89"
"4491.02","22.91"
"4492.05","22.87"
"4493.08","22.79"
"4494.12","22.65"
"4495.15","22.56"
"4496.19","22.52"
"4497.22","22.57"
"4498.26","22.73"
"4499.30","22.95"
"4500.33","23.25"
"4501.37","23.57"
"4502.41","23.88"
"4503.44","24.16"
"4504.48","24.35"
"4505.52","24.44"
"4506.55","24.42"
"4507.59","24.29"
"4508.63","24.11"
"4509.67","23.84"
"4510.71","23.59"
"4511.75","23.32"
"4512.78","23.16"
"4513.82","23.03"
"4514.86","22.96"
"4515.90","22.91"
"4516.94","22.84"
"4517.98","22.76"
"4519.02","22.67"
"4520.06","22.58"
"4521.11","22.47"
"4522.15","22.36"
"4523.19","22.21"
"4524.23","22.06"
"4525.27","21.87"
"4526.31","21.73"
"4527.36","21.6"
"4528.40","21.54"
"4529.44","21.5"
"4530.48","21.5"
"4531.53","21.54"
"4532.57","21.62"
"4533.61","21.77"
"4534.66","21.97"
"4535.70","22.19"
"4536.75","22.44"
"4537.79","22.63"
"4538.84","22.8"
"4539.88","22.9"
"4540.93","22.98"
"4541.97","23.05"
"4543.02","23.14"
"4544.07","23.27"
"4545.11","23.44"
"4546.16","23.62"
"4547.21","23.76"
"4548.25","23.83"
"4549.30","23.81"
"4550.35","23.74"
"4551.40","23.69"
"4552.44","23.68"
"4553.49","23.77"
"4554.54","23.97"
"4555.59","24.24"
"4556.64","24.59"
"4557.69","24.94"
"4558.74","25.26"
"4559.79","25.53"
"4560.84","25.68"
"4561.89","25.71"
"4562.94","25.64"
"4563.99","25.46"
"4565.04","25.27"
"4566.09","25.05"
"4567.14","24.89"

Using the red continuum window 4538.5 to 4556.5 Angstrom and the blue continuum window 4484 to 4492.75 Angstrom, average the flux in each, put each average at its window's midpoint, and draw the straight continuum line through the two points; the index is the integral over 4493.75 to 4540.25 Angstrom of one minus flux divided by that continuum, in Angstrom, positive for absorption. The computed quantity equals 0.7 Angstrom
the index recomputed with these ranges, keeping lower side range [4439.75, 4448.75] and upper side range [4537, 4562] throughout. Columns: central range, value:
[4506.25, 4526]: 0.13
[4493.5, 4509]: -0.44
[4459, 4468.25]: 0.63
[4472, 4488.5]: -0.20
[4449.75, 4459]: 0.79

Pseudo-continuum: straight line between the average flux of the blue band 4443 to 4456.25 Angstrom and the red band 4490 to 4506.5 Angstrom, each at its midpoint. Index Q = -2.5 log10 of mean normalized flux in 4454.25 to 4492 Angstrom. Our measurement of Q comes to 0.020 mag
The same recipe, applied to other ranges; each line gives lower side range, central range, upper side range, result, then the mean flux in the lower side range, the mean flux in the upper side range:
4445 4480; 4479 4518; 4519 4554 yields -0.06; 21.1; 22.6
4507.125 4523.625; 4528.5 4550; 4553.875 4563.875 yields 0.07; 23.1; 25.1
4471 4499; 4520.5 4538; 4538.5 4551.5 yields 0.06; 22.7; 23.4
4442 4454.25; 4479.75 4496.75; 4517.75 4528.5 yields -0.05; 21.2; 22.2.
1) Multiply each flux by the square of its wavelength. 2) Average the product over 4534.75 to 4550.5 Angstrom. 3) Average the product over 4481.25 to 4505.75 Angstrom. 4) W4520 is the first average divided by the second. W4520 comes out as 1.0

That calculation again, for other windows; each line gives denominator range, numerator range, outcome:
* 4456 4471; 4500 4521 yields 1.17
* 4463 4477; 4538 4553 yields 1.11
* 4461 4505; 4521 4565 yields 1.06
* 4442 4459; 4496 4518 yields 1.16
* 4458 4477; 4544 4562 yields 1.18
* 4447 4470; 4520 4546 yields 1.12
